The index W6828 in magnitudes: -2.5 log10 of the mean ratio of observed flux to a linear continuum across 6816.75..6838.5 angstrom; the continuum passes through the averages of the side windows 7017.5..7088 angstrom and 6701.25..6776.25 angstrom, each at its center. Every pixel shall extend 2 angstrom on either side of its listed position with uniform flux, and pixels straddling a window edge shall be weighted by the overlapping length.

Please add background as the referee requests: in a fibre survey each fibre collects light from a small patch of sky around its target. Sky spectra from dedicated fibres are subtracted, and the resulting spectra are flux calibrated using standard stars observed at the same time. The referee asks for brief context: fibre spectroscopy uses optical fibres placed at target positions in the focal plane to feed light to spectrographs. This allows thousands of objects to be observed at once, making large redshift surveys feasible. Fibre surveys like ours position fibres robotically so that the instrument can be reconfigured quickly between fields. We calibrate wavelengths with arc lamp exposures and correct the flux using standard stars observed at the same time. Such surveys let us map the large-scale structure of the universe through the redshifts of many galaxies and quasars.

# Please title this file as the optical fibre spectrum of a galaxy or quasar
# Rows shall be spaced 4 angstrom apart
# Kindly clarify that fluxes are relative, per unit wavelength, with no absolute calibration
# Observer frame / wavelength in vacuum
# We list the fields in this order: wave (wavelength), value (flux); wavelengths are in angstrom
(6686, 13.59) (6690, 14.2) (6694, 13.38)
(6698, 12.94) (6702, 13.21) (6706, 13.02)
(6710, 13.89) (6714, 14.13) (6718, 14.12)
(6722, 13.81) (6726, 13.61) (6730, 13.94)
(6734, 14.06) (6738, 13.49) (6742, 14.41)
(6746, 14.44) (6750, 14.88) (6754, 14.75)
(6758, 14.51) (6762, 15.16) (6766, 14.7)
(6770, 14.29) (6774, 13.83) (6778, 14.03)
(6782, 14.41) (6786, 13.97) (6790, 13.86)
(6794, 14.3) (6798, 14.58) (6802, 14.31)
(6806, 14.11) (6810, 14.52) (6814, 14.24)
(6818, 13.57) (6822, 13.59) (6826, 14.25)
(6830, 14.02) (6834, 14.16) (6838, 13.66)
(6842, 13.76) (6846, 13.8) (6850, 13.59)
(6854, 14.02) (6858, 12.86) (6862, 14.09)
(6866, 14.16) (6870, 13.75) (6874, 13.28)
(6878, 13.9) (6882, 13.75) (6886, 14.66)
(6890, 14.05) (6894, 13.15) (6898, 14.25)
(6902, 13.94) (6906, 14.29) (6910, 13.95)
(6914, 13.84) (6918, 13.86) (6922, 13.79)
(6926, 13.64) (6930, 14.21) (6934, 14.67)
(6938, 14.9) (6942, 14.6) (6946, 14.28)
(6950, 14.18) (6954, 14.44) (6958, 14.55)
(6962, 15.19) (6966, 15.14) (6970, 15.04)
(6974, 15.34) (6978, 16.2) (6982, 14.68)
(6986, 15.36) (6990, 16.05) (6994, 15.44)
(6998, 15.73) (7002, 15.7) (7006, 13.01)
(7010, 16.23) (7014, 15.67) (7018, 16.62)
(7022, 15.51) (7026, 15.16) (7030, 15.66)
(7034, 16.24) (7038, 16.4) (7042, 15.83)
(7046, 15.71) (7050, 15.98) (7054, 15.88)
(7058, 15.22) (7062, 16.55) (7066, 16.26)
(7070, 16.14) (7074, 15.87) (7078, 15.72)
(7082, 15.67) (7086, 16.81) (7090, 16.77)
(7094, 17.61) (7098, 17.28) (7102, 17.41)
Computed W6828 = 0.06 mag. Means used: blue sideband 14.1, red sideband 15.9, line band 13.9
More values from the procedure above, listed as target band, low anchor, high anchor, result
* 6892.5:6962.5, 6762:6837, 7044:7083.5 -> 0.06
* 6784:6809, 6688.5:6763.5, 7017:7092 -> 0.02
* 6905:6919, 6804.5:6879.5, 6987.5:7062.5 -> 0.04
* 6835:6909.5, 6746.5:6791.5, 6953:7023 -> 0.08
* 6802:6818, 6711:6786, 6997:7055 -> 0.03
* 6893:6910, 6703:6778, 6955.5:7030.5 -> 0.07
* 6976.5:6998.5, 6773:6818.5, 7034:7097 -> 0.00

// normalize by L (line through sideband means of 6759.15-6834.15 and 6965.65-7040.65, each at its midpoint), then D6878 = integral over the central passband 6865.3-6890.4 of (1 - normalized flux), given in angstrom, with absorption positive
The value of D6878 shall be 1.40 angstrom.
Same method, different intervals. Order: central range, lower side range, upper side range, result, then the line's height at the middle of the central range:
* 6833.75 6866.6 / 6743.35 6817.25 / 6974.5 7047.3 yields 2.2 angstrom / 14.7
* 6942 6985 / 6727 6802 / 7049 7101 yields 1.9 angstrom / 15.6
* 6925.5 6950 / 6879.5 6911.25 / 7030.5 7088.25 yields 0.2 angstrom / 14.5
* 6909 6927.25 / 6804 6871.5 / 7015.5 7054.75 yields 1.1 angstrom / 14.7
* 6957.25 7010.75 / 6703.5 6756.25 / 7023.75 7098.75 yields 1.3 angstrom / 15.6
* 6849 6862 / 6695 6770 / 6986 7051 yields 1.0 angstrom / 14.8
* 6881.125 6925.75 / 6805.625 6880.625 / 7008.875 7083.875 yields 1.6 angstrom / 14.5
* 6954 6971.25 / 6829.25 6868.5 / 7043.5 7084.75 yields 0.0 angstrom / 14.9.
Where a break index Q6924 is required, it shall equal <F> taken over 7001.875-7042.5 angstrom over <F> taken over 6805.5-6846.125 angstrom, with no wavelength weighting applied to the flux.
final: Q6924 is 1.12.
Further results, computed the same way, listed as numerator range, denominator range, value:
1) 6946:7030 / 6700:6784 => 1.08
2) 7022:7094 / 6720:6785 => 1.12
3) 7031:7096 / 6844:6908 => 1.17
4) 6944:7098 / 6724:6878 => 1.11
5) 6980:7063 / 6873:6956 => 1.11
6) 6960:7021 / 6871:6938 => 1.10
